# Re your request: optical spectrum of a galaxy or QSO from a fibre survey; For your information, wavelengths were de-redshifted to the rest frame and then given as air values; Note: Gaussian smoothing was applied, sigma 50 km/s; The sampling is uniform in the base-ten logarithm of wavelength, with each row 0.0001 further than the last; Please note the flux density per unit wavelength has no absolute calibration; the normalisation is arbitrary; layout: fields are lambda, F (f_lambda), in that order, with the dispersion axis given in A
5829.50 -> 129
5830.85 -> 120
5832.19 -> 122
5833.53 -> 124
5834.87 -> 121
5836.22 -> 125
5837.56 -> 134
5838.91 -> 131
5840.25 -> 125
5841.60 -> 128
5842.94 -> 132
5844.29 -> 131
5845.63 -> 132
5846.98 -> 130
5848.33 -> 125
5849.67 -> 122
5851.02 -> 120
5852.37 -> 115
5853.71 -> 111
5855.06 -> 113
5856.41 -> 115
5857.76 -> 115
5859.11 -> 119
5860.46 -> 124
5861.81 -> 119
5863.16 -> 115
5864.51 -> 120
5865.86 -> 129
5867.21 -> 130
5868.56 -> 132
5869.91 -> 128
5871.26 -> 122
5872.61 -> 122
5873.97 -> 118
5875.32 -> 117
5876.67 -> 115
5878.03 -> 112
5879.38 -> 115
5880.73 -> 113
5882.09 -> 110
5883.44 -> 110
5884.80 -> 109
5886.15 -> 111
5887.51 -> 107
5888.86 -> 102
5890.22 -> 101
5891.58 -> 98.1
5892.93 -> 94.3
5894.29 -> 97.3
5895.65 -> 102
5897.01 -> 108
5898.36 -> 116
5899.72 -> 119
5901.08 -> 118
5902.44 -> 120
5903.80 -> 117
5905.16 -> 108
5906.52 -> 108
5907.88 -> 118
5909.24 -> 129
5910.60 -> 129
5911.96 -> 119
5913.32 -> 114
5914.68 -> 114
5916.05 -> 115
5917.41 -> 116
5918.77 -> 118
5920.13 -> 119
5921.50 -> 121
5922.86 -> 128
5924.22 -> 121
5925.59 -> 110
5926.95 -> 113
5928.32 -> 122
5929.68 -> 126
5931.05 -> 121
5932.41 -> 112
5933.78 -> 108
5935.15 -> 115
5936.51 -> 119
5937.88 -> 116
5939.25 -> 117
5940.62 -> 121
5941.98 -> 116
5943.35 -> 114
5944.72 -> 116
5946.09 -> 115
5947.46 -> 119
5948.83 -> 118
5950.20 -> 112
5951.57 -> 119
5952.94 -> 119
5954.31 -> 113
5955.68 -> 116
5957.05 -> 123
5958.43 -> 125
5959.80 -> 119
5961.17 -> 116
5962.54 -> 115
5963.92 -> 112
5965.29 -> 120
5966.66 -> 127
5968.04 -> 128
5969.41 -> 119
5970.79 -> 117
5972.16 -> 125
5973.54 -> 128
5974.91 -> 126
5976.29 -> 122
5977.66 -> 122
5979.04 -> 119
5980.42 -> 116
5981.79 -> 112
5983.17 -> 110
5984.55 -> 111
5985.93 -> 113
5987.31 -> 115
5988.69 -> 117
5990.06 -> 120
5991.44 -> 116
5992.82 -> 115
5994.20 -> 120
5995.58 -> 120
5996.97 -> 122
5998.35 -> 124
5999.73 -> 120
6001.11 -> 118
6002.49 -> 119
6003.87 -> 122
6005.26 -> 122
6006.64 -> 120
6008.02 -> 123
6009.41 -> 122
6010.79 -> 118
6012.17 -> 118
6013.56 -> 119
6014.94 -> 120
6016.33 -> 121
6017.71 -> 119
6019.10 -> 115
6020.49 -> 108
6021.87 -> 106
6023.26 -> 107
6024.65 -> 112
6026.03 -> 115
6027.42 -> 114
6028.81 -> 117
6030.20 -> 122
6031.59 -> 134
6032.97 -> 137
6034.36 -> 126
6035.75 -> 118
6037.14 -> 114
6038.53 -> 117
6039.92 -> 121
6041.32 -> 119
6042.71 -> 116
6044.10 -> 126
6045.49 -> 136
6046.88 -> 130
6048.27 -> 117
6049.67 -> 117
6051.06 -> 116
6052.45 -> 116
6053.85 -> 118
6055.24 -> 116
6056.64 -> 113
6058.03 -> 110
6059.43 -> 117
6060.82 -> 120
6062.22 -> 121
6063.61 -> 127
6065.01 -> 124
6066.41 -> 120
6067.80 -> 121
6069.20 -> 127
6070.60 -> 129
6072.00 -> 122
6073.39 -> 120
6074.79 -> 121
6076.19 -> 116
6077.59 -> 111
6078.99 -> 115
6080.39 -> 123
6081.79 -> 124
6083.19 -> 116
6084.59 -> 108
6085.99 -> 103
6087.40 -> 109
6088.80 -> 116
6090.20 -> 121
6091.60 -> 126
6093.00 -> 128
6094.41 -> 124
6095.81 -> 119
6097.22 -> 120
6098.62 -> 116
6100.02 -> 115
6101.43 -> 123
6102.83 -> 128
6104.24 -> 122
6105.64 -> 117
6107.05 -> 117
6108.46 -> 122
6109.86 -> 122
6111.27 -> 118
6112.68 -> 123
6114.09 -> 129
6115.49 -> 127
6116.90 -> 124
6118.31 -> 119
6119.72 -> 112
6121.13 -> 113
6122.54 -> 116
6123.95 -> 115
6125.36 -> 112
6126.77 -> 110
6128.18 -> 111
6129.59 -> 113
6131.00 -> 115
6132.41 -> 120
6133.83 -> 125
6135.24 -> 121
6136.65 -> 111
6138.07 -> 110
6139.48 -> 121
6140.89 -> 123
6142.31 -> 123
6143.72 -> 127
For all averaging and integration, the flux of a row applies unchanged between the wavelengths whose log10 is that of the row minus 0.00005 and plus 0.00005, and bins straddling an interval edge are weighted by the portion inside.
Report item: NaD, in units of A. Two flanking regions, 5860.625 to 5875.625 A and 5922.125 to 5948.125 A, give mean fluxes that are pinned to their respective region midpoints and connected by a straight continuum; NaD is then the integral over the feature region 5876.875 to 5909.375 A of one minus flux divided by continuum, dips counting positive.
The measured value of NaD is 3.0 A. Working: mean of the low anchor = 123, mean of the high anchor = 117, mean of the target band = 110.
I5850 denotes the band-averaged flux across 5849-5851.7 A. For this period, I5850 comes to 121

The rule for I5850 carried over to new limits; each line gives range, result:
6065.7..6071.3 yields 124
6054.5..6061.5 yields 115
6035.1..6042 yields 118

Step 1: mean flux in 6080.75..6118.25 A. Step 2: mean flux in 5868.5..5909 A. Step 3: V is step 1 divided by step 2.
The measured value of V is 1.1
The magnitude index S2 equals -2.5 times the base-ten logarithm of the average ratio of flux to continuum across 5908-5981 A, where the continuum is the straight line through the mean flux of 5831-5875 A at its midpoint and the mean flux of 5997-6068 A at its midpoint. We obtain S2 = 0.02 mag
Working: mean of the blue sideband 123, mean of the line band 119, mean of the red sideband 119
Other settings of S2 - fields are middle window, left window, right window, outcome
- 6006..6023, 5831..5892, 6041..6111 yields 0.02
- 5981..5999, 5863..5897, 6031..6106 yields 0.01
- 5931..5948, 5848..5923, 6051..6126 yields 0.01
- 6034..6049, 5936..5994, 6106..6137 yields -0.03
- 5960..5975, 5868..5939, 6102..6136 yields -0.05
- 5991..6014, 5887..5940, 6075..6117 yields -0.03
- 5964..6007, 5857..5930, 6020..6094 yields -0.02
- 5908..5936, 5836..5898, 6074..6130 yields -0.01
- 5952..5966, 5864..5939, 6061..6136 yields -0.01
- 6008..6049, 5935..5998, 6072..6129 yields -0.01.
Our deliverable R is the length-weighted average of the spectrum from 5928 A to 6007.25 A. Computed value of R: 118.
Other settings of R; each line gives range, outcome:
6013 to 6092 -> 119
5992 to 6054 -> 119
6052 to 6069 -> 119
